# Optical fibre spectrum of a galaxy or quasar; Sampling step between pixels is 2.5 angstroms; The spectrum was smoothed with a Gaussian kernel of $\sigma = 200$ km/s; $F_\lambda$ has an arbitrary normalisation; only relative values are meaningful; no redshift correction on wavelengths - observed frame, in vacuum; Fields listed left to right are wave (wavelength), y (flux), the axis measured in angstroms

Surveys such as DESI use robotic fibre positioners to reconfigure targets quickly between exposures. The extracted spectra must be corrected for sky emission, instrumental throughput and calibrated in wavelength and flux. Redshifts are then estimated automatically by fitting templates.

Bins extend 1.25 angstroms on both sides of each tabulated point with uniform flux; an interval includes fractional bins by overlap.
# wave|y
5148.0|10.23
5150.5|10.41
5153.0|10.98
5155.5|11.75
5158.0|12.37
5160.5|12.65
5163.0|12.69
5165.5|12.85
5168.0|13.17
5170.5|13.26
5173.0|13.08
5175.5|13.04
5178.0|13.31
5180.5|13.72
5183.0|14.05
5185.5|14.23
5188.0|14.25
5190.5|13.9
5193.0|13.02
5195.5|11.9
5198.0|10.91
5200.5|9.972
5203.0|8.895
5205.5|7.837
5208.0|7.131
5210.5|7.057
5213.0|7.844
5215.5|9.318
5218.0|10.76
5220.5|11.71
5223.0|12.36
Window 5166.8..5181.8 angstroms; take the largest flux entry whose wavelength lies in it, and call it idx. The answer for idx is 13.72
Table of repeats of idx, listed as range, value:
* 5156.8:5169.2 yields 13.17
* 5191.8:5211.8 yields 13.02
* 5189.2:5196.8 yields 13.9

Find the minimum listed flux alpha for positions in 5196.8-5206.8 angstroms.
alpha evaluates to 7.837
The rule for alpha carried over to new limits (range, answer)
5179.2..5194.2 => 13.02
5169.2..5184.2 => 13.04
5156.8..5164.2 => 12.37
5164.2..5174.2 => 12.85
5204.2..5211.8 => 7.057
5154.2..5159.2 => 11.75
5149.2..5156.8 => 10.41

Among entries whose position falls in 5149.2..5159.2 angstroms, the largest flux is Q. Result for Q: 12.37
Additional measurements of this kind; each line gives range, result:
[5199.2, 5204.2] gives 9.972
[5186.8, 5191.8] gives 14.25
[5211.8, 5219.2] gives 10.76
